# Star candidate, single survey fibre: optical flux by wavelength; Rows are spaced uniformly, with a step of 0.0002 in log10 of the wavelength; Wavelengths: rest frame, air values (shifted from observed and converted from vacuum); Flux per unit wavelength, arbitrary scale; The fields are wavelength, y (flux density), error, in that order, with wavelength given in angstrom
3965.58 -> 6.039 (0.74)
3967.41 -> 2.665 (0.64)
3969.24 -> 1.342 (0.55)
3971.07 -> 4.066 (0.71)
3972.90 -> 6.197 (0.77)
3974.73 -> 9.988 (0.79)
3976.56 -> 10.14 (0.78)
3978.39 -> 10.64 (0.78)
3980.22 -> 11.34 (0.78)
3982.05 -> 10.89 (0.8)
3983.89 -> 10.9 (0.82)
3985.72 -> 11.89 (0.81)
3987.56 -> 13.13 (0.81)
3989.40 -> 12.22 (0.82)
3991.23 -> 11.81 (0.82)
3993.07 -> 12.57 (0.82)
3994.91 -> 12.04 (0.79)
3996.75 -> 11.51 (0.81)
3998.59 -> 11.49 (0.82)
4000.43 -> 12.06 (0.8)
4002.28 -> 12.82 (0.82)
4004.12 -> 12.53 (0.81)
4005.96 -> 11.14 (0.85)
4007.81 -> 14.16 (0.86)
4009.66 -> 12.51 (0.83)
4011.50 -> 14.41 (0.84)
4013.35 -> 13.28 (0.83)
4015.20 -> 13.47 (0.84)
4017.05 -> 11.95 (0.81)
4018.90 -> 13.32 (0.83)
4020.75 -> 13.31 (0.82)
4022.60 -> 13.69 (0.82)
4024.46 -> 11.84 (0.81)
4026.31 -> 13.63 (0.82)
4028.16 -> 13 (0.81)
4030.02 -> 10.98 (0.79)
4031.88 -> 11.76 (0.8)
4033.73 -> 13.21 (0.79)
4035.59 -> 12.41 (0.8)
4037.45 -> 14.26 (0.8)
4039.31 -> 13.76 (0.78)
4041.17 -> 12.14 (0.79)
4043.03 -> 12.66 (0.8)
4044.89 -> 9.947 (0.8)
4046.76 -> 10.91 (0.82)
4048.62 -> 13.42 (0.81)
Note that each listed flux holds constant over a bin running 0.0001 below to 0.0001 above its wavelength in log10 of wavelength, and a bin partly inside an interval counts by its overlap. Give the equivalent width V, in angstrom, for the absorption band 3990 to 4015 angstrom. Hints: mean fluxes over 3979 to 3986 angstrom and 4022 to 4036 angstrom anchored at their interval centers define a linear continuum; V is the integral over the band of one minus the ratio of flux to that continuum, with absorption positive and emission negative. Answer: -1.6 angstrom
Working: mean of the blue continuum 11.2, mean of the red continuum 12.5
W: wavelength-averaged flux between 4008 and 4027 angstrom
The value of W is 13.2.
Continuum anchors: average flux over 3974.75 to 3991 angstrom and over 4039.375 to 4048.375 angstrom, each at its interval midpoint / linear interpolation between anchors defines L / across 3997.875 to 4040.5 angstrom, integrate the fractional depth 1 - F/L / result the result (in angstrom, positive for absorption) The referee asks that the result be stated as -4.5 angstrom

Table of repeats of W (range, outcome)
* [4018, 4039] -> 12.9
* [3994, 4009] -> 12.2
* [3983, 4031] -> 12.5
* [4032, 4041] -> 13.2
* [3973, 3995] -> 11.3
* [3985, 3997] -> 12.2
